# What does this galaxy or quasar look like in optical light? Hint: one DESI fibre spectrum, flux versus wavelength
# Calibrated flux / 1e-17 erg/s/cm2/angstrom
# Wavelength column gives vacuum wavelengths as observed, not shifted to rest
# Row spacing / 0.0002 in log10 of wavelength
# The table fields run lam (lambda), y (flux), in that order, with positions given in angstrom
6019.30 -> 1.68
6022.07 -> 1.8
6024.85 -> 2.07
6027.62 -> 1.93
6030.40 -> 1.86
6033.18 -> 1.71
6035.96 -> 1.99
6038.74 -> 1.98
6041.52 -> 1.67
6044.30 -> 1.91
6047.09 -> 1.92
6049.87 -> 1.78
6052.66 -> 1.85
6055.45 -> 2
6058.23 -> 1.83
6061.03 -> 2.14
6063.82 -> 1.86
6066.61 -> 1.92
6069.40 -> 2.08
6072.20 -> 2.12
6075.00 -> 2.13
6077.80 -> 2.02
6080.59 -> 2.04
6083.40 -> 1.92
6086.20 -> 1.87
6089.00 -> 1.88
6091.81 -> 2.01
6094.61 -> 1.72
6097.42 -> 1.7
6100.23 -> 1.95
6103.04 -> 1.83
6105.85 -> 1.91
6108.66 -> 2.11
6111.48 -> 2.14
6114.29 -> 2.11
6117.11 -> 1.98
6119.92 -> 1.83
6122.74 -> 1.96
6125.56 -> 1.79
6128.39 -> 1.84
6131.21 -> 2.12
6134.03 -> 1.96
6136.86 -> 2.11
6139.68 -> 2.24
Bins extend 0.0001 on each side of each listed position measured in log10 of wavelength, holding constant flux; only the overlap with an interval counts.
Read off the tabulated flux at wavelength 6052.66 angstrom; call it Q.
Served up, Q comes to 1.85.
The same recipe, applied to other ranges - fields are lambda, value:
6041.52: 1.67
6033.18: 1.71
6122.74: 1.96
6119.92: 1.83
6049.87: 1.78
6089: 1.88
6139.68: 2.24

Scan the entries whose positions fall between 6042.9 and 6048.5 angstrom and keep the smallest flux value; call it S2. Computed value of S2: 1.91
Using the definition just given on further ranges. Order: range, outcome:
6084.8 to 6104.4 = 1.7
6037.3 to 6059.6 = 1.67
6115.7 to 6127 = 1.79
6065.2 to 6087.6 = 1.87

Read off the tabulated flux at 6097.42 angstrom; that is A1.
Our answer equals 1.7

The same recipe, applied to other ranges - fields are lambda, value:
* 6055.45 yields 2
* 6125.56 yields 1.79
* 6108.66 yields 2.11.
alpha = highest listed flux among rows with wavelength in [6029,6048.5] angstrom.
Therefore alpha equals 1.99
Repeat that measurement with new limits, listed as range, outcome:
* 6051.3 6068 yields 2.14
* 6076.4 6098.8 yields 2.04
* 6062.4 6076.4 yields 2.13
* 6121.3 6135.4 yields 2.12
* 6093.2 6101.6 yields 1.95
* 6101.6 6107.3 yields 1.91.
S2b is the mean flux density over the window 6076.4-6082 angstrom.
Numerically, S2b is 2.03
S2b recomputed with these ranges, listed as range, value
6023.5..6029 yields 2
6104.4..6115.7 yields 2.07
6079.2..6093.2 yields 1.94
